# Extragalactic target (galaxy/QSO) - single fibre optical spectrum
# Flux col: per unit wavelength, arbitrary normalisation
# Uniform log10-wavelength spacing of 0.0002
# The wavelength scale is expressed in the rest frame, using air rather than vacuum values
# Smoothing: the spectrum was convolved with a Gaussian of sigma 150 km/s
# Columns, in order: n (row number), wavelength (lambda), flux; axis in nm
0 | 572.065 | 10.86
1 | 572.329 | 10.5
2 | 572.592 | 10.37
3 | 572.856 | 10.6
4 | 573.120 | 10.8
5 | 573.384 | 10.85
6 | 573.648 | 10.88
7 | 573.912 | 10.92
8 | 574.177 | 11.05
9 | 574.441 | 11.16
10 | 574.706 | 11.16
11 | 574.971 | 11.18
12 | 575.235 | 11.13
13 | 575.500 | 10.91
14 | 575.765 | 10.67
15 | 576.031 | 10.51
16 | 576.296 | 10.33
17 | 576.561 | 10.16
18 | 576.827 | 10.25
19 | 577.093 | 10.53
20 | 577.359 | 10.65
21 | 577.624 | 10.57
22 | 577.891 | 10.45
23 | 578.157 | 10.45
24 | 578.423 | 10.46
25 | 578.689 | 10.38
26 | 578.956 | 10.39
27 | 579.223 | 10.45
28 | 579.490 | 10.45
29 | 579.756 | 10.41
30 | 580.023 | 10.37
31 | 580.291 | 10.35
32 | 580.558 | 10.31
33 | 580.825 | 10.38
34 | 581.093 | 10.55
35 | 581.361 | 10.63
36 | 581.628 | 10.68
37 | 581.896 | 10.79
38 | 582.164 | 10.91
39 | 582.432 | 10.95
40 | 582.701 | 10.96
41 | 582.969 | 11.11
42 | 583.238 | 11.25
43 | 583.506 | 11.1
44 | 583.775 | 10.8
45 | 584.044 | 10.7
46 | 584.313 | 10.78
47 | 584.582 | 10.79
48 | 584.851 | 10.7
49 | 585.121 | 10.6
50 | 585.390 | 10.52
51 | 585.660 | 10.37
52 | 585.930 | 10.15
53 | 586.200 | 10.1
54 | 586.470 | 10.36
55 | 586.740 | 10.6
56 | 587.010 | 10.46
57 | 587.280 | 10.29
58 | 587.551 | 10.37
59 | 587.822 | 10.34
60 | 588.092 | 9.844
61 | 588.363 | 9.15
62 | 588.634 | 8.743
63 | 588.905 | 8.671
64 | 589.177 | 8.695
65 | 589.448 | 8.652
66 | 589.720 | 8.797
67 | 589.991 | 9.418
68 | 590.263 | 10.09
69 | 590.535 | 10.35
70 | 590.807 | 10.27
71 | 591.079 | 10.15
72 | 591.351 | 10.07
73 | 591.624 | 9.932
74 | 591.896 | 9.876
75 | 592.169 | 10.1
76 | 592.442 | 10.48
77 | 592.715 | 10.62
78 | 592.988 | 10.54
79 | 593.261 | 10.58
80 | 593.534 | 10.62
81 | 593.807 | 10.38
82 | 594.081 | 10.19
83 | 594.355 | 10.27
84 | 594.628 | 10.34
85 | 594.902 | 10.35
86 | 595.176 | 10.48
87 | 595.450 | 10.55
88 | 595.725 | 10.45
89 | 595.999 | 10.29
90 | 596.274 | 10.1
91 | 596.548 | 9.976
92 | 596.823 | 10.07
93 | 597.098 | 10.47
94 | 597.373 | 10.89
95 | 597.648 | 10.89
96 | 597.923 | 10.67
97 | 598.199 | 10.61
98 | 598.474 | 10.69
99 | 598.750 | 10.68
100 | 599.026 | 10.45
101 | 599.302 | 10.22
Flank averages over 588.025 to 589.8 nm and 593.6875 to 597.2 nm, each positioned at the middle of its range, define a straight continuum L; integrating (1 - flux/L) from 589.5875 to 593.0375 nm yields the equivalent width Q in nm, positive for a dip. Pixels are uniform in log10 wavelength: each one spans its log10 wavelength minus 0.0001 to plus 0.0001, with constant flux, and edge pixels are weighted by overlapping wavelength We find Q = -0.23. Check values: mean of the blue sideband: 8.9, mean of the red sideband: 10.3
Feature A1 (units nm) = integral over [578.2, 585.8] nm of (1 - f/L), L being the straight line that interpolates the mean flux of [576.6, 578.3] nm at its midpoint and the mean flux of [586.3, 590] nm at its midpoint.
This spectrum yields -0.41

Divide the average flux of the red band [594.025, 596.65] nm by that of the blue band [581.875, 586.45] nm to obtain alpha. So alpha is 1.0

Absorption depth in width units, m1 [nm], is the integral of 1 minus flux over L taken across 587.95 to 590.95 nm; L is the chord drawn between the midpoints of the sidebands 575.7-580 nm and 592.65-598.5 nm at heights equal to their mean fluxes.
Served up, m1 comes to 0.32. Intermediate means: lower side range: 10.4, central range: 9.34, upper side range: 10.5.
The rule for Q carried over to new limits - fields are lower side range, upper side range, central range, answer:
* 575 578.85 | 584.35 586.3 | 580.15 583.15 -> -0.05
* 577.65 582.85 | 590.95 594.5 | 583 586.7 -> -0.07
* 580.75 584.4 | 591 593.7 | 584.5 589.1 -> 0.22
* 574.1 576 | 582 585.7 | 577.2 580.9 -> 0.17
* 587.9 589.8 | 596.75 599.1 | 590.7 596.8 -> -0.27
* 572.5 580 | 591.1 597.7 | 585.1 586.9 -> 0.02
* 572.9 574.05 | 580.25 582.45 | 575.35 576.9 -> 0.04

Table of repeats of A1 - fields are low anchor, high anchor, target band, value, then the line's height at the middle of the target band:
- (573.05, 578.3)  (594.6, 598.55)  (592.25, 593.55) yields 0.00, 10.5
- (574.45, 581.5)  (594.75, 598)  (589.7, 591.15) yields 0.08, 10.5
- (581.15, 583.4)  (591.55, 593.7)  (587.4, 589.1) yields 0.18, 10.6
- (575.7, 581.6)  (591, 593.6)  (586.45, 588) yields -0.01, 10.3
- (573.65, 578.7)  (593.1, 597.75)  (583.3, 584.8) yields -0.04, 10.6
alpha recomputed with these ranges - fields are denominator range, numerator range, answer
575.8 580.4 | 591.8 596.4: 0.99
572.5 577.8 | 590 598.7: 0.96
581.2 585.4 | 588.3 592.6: 0.89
